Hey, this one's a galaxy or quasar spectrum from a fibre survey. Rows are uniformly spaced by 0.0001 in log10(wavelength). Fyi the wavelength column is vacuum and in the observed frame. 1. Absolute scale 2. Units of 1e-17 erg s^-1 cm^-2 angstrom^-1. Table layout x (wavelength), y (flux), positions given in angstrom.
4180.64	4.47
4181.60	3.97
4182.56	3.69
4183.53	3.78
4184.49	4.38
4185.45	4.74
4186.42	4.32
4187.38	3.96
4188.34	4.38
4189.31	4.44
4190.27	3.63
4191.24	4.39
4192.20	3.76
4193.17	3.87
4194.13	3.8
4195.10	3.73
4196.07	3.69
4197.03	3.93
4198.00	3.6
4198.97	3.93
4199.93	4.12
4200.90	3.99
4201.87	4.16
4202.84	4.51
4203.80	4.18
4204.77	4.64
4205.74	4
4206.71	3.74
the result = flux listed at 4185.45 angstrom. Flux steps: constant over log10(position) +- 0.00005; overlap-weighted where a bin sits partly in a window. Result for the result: 4.74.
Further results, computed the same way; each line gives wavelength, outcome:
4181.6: 3.97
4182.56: 3.69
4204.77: 4.64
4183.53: 3.78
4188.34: 4.38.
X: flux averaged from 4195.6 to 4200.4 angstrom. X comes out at 3.86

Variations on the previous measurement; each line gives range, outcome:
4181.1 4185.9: 4.11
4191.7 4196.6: 3.78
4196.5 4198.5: 3.76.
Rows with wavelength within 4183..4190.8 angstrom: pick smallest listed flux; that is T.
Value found 3.63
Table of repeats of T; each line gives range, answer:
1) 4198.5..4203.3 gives 3.93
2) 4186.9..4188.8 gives 3.96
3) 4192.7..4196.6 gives 3.69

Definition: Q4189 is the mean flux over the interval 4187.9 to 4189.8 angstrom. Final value 4.4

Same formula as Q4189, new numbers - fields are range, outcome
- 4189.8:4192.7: 3.92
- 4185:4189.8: 4.36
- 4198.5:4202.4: 4.05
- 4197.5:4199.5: 3.78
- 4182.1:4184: 3.72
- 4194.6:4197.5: 3.78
